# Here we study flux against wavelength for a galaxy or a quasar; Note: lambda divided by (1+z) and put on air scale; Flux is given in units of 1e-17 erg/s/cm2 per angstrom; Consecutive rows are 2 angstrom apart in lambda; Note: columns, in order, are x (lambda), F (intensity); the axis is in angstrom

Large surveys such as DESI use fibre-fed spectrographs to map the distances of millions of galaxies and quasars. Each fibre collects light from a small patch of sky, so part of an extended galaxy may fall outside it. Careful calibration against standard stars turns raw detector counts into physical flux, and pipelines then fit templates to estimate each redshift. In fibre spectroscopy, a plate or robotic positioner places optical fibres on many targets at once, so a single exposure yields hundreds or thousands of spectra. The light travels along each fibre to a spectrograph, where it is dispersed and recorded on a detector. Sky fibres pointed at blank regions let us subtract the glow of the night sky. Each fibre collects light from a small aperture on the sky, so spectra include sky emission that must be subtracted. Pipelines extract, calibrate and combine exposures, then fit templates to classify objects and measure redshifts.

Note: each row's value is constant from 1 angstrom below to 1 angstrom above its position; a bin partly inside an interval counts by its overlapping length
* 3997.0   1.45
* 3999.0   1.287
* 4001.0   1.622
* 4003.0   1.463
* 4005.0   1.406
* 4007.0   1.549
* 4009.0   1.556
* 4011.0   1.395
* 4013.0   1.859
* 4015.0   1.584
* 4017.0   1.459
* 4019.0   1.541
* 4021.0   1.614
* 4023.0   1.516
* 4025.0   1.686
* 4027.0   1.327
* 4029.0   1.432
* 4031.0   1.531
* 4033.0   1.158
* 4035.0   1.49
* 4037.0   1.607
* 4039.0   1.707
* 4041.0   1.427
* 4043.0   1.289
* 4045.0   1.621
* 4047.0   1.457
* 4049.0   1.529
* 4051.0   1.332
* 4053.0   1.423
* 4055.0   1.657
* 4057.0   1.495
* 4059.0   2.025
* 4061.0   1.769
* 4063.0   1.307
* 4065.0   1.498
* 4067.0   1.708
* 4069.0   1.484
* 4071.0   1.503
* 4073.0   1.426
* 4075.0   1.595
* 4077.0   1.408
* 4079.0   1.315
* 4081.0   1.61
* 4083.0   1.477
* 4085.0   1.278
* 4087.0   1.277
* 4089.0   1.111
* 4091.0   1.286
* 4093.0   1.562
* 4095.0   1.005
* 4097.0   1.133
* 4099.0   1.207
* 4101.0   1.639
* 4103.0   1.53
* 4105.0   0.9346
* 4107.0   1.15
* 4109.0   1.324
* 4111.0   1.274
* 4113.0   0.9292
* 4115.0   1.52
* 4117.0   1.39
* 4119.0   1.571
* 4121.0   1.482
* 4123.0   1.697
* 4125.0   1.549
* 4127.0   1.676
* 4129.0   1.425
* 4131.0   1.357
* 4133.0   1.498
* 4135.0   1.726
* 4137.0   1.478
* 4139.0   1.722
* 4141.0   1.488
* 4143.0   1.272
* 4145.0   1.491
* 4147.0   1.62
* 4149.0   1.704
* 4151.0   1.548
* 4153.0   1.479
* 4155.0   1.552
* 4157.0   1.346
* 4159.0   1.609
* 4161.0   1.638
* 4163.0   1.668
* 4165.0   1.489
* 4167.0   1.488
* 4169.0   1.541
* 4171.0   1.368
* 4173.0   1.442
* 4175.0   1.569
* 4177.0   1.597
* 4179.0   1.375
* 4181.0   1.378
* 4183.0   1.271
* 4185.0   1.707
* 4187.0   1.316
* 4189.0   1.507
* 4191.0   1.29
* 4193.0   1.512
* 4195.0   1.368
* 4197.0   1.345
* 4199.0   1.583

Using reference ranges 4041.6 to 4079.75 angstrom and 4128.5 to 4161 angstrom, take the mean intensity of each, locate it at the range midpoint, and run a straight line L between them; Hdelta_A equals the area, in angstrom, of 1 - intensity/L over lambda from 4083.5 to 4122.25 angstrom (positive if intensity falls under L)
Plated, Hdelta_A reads 5.6 angstrom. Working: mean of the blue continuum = 1.52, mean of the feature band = 1.3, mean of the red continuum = 1.52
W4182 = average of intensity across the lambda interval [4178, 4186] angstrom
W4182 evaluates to 1.43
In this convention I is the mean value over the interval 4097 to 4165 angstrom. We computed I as 1.46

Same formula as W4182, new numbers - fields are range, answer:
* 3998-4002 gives 1.45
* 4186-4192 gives 1.37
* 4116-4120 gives 1.48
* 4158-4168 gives 1.58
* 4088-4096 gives 1.24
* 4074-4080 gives 1.44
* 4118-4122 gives 1.53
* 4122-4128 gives 1.64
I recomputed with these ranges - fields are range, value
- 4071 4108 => 1.33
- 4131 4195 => 1.5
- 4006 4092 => 1.5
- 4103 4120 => 1.28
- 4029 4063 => 1.52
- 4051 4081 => 1.54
